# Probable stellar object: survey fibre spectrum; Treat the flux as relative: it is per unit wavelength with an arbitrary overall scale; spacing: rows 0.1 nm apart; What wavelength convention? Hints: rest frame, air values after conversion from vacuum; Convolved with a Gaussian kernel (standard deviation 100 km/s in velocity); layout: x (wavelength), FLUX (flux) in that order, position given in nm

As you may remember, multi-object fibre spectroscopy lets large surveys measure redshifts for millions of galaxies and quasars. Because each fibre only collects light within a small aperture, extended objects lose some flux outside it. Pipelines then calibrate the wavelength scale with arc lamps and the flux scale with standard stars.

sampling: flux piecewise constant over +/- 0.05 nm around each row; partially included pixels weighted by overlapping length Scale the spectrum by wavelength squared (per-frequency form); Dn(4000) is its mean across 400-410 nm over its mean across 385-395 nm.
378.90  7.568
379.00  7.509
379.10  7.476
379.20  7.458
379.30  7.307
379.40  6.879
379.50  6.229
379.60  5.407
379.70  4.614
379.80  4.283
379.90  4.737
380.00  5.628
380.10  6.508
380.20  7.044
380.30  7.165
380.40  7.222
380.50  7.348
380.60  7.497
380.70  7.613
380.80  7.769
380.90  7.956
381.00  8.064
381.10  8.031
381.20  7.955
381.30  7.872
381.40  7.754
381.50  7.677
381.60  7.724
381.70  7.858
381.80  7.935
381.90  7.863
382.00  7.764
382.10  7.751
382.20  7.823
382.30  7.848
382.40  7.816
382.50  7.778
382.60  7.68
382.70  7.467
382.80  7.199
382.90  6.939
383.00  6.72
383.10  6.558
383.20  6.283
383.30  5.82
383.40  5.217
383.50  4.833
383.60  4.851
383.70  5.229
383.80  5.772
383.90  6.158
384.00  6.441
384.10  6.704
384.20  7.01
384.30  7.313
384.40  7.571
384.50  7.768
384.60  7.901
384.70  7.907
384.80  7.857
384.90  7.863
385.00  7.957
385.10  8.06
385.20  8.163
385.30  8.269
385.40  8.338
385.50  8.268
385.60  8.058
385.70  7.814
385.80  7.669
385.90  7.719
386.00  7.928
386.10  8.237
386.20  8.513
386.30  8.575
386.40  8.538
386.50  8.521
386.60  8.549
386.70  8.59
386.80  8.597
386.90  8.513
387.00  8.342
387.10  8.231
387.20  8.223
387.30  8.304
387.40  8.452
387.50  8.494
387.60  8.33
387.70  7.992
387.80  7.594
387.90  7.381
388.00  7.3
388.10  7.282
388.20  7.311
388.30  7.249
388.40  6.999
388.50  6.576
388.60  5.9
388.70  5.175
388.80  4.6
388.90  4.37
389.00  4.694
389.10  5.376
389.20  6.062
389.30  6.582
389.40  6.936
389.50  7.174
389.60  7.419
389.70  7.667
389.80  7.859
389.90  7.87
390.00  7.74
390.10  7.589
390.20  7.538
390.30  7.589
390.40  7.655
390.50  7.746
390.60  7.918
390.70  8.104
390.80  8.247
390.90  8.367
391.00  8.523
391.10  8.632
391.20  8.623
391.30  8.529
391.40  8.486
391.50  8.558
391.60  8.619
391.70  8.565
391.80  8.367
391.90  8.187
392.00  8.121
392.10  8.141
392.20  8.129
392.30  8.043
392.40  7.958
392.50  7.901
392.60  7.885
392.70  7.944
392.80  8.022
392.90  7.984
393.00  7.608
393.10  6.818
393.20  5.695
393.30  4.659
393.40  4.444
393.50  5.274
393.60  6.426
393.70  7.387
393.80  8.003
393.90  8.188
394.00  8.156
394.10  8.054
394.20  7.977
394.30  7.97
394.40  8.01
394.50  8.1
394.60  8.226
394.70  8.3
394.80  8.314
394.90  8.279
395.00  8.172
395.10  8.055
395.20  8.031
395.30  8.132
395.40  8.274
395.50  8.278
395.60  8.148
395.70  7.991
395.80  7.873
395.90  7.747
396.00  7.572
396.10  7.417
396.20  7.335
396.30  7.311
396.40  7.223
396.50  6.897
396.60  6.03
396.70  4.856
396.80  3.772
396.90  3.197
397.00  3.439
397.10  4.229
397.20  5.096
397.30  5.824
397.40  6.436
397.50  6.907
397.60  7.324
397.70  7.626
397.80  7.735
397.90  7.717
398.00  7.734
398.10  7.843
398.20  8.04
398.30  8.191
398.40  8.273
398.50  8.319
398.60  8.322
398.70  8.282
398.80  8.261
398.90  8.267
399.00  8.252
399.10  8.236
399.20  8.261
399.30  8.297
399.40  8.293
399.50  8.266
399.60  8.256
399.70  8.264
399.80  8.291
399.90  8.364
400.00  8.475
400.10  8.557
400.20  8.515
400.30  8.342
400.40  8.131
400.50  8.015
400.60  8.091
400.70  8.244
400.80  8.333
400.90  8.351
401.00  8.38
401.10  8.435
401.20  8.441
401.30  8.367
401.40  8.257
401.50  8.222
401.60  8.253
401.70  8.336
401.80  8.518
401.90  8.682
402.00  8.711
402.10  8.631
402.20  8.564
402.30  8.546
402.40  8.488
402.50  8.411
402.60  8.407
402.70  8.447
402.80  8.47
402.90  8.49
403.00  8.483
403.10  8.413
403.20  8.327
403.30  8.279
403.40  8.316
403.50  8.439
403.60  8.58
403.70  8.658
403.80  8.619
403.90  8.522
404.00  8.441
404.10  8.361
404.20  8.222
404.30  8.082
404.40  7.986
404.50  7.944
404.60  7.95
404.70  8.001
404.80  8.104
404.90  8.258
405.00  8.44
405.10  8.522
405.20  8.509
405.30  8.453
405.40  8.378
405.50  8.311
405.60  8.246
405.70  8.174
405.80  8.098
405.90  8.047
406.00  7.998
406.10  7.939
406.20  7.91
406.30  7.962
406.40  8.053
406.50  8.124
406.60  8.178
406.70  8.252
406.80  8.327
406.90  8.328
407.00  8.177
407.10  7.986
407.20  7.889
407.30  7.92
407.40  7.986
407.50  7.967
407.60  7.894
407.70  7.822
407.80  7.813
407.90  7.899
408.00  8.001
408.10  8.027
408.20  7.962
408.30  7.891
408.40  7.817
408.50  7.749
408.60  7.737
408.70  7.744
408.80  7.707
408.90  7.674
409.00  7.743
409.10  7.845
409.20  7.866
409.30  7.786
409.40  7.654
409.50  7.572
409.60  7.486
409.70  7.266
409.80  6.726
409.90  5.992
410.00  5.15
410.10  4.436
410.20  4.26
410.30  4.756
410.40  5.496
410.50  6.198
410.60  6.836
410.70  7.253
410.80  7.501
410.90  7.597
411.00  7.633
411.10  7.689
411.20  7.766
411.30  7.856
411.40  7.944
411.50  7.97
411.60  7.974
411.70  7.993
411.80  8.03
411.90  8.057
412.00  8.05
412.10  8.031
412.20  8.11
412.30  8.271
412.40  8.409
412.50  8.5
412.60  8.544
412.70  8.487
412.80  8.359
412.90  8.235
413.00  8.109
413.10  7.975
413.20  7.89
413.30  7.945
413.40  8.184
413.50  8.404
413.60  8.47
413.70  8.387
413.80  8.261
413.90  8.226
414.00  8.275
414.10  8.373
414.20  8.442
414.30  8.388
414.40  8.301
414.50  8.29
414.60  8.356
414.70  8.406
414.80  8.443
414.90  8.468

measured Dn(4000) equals 1.1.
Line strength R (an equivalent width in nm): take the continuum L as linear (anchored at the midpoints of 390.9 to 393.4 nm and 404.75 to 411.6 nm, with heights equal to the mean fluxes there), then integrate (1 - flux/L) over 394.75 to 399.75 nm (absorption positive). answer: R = 0.26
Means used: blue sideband 7.86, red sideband 7.63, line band 7.38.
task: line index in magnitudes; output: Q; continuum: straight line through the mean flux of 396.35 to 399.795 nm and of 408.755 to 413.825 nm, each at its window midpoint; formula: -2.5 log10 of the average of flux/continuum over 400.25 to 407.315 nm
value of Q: -0.138 mag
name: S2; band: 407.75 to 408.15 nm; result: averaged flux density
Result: 7.94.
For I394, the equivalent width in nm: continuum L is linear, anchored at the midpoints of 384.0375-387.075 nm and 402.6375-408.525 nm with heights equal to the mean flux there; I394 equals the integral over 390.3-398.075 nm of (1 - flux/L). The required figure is 0.64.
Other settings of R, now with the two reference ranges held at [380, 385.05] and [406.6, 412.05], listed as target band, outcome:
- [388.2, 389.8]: 0.22 nm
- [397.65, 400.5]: -0.32 nm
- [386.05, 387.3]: -0.21 nm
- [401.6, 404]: -0.35 nm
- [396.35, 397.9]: 0.32 nm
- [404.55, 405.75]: -0.14 nm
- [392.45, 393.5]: 0.07 nm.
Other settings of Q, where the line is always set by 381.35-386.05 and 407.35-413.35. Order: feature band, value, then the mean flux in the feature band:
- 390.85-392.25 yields -0.14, 8.42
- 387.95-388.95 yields 0.17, 6.28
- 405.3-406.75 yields -0.09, 8.13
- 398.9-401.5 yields -0.12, 8.31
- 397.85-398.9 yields -0.09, 8.11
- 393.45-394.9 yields -0.05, 7.76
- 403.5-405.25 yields -0.11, 8.31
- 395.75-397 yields 0.17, 6.32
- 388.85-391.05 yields 0.02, 7.23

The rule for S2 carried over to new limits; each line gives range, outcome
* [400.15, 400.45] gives 8.33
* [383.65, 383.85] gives 5.5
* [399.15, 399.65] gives 8.27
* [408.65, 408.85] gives 7.73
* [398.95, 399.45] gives 8.27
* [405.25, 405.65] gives 8.35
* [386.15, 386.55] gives 8.54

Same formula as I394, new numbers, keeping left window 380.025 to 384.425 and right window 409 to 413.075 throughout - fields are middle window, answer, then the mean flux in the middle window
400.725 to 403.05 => -0.361 nm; 8.44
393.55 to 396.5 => -0.260 nm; 7.88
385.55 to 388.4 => -0.360 nm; 8.06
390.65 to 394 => -0.235 nm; 7.72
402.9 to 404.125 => -0.189 nm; 8.46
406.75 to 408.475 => -0.144 nm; 7.98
